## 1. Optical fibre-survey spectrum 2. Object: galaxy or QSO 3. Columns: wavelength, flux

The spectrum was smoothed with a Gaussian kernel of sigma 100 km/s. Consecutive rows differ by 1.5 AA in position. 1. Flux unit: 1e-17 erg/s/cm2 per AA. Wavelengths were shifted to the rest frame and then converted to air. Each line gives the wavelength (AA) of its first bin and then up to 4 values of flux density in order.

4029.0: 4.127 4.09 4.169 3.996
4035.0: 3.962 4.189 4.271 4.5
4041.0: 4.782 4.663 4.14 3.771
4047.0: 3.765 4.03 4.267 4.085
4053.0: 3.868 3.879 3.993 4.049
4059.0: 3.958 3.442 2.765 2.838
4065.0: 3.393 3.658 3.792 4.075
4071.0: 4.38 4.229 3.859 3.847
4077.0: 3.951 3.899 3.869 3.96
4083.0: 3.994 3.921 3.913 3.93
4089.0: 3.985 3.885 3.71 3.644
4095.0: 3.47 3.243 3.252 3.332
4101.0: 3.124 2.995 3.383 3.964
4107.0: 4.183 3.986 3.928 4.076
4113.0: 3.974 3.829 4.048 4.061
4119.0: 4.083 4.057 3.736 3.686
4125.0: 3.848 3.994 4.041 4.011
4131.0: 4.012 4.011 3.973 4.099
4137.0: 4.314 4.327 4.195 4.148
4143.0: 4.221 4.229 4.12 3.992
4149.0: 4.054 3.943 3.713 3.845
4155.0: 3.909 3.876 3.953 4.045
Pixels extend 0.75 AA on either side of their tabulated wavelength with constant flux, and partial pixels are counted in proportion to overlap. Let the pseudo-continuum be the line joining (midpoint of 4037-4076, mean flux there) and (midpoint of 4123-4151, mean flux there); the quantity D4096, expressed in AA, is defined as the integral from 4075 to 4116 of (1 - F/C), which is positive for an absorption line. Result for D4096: 2.5 AA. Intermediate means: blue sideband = 3.94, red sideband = 4.07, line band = 3.75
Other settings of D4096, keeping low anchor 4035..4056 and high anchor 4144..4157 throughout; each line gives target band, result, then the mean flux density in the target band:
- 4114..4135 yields 0.3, 3.96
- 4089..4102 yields 1.9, 3.48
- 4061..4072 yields 1.5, 3.57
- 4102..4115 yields 0.7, 3.83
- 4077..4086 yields 0.4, 3.93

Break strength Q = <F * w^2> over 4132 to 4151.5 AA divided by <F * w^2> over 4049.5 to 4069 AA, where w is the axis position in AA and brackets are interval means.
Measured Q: 1.2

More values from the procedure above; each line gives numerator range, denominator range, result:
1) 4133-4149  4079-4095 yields 1.10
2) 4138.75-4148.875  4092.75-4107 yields 1.24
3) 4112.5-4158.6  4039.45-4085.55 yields 1.06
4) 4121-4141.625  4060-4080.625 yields 1.12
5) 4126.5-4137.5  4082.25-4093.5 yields 1.07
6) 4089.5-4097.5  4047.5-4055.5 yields 0.91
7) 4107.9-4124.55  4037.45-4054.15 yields 0.98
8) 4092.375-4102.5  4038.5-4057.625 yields 0.82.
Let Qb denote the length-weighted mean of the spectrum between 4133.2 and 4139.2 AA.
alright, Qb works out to 4.18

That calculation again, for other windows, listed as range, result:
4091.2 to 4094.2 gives 3.68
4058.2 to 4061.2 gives 3.71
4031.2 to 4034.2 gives 4.08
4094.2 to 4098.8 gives 3.33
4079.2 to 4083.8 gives 3.94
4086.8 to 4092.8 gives 3.88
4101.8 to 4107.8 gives 3.64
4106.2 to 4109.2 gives 4.08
